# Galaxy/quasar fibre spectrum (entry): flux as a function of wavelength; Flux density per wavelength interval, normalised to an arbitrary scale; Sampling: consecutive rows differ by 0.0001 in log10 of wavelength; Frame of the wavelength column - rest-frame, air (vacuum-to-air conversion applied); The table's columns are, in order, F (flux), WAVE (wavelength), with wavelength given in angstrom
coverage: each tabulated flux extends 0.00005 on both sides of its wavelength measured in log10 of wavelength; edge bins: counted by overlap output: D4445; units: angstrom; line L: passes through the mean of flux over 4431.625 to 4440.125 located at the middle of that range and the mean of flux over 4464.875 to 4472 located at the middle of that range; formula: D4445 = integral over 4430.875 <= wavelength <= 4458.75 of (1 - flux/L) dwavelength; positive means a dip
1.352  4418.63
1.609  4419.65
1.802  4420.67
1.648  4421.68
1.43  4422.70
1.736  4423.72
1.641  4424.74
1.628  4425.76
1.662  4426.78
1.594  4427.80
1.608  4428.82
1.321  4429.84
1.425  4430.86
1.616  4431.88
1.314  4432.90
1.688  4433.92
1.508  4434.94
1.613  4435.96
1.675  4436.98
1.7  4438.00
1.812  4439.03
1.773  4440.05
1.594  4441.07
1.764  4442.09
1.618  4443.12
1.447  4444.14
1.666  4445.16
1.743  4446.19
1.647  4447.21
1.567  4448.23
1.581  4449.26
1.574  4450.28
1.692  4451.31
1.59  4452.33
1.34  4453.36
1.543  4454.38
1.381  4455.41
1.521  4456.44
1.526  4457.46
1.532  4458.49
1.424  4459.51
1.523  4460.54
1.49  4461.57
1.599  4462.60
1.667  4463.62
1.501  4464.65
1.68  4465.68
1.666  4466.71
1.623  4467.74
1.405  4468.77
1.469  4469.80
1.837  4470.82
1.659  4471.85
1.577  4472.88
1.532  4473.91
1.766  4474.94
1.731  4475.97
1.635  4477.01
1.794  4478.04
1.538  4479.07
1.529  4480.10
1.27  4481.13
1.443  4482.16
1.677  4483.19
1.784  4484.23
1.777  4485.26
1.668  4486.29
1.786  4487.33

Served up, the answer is 0.6 angstrom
